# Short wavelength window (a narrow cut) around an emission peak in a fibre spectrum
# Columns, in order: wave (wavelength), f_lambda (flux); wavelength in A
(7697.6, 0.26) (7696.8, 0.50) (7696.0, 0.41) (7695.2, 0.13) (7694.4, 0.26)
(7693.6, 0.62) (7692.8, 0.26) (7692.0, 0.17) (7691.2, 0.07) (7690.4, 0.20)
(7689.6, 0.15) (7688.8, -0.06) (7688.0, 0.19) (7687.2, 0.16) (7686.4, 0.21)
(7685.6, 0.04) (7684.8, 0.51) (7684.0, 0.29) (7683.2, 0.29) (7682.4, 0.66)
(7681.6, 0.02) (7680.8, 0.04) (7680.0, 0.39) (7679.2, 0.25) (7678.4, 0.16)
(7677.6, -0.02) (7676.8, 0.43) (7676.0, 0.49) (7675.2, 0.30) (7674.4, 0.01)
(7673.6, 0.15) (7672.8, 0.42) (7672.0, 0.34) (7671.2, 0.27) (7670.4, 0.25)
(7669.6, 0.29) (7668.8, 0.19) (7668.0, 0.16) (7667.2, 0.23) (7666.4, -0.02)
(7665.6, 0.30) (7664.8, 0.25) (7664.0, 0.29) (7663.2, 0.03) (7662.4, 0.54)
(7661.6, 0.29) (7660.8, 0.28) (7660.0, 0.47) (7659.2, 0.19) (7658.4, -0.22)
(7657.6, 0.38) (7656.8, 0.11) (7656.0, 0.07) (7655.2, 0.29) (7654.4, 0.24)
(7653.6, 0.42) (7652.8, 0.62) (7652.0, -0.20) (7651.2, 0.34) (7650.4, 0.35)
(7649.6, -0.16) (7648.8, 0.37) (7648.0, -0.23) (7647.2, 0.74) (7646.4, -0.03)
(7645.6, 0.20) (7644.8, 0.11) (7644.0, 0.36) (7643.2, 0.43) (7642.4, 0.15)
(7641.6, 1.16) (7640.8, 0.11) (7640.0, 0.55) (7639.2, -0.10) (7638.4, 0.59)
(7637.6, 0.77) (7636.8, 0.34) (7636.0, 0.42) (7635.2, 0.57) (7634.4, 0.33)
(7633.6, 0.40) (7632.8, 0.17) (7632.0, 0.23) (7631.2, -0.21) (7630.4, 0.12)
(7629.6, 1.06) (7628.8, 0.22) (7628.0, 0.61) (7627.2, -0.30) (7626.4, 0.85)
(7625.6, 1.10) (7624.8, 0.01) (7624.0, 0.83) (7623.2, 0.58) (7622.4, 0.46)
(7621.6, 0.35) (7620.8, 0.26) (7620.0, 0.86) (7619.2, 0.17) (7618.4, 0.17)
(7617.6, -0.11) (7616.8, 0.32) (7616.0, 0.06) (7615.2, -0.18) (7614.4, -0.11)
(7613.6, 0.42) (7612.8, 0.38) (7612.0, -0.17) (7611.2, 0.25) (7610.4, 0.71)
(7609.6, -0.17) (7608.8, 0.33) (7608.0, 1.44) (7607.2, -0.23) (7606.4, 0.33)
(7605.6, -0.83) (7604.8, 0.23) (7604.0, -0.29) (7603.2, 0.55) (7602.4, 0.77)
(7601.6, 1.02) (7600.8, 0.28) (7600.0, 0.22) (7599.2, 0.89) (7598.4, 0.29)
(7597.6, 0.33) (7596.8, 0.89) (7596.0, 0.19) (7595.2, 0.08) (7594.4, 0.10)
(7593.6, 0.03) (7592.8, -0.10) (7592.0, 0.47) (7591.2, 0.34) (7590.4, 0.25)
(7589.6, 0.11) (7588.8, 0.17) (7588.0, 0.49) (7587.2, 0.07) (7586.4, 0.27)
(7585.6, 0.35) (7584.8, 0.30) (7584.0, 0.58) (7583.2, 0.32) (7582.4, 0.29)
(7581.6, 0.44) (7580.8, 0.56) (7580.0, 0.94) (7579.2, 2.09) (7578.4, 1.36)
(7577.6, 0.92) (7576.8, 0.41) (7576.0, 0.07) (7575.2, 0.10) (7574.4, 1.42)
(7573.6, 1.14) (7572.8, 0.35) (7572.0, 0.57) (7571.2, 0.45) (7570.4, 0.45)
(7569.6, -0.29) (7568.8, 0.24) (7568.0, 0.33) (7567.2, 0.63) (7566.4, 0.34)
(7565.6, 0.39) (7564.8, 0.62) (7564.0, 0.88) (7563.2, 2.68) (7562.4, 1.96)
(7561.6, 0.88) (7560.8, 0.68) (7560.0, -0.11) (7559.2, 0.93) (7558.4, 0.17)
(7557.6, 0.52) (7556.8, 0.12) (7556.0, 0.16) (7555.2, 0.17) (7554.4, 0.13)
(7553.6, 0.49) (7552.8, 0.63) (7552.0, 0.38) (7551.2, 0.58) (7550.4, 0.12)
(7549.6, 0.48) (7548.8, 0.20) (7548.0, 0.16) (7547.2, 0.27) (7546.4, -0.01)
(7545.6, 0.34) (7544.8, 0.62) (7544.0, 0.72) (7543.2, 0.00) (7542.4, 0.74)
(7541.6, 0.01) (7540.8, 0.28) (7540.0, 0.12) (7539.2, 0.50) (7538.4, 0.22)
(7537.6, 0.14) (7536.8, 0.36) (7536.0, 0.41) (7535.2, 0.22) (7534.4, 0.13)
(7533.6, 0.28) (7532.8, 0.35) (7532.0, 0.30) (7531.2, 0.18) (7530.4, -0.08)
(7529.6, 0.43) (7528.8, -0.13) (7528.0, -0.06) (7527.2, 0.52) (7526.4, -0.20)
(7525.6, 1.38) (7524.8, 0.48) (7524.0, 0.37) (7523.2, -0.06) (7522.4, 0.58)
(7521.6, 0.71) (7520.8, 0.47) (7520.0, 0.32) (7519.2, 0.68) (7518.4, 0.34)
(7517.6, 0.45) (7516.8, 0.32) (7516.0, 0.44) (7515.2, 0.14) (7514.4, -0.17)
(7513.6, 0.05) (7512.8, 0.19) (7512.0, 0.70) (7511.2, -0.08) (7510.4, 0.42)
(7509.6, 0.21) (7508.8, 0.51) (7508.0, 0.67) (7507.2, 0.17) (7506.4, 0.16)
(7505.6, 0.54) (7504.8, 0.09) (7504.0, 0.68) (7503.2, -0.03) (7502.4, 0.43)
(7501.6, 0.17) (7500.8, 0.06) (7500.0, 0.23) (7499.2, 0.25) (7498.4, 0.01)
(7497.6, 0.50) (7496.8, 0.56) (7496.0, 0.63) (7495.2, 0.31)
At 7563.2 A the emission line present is [S II] 6716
